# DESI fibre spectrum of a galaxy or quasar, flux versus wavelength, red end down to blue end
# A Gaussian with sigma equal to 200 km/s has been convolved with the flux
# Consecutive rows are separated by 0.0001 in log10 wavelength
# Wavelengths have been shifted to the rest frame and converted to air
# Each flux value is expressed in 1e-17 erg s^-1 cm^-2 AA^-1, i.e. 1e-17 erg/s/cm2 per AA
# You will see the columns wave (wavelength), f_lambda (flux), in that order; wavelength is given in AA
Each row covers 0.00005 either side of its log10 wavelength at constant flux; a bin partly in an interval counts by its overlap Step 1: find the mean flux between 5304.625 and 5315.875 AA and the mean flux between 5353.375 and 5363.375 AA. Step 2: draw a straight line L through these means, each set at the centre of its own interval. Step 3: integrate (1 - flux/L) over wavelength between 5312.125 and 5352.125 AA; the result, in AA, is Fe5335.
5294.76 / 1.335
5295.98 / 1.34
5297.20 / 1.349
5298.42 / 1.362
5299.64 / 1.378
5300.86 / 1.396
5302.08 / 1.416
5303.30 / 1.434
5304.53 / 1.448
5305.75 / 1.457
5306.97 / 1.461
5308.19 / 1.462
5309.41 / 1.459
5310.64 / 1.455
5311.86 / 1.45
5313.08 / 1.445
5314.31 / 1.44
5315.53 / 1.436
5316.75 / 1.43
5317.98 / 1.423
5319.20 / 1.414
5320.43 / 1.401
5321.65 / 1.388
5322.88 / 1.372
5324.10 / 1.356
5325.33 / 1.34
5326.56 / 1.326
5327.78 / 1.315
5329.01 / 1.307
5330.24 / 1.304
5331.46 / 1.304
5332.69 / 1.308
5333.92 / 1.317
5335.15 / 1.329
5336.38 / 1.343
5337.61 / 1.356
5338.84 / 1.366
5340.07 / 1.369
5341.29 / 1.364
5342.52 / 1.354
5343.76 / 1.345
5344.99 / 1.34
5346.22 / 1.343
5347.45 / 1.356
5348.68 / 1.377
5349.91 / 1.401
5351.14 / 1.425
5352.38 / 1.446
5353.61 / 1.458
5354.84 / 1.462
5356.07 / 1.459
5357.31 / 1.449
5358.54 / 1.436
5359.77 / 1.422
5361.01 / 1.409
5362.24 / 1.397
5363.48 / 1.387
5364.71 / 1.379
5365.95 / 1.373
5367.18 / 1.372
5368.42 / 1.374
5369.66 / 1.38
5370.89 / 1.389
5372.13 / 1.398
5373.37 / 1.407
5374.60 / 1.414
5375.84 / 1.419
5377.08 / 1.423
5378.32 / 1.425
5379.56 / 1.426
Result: 2.1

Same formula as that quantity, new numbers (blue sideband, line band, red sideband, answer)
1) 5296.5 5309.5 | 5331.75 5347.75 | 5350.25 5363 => 0.95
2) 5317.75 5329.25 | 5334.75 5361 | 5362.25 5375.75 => -0.26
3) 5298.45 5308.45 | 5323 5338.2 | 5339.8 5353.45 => 0.75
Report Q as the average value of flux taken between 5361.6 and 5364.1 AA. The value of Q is 1.39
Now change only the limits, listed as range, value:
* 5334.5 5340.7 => 1.35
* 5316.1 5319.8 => 1.42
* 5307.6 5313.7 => 1.45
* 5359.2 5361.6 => 1.41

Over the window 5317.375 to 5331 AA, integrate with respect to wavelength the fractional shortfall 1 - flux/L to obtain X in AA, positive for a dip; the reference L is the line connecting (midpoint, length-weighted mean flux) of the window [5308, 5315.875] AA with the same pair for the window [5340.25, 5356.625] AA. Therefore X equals 0.7 AA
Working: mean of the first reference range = 1.45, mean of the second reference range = 1.39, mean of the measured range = 1.36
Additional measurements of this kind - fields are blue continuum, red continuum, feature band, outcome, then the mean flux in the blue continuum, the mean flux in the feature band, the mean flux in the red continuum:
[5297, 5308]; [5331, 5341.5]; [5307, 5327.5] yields -0.4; 1.42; 1.41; 1.34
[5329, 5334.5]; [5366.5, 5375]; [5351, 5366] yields -0.7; 1.31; 1.42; 1.39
